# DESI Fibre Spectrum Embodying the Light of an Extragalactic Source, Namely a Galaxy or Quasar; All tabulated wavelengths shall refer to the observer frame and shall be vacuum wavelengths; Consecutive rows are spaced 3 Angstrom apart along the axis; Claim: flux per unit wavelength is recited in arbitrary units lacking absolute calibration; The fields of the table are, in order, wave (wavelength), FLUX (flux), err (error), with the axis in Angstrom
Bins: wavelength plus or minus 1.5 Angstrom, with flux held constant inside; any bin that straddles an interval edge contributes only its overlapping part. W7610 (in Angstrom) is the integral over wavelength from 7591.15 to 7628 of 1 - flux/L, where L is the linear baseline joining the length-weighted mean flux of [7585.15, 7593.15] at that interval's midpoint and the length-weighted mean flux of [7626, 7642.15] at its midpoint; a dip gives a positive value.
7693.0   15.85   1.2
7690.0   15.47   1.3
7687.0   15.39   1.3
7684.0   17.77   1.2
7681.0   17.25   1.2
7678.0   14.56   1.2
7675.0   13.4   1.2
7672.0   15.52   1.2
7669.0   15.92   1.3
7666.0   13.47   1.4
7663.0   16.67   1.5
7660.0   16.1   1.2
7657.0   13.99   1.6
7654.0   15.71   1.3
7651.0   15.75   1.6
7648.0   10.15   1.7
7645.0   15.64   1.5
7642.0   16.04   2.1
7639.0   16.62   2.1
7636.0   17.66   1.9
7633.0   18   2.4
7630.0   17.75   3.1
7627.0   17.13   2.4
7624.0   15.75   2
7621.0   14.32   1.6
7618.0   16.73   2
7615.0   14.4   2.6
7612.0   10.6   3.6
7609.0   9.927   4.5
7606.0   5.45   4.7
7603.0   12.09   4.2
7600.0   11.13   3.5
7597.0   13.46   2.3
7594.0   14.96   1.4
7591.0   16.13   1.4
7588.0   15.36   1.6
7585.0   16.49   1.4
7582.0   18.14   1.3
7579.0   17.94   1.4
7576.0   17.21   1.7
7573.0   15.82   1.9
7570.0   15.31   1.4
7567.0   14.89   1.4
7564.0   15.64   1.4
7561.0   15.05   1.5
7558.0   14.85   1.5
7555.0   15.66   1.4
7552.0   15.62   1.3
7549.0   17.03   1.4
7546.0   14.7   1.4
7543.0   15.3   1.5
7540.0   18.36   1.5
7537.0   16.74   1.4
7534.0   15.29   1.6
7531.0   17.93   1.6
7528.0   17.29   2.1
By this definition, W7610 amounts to 7.7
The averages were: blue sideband 15.8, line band 13.1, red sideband 17.3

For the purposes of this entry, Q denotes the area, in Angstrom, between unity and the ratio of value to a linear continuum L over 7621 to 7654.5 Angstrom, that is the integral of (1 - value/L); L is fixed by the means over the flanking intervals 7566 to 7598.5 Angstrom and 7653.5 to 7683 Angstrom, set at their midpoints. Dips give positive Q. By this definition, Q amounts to -0.89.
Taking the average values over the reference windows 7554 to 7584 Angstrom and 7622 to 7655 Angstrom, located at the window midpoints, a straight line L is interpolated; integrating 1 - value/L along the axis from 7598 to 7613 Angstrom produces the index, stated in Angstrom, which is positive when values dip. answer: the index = 5.7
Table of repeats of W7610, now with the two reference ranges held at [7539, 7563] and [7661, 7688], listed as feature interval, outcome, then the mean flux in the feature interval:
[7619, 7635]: -1.01 Angstrom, 16.6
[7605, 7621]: 3.86 Angstrom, 11.9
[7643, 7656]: 1.03 Angstrom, 14.4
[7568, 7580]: -0.55 Angstrom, 16.4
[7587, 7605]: 2.42 Angstrom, 13.6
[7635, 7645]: -0.60 Angstrom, 16.6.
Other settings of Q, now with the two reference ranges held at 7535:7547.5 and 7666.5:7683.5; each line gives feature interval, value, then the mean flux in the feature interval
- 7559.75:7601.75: 1.2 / 15.5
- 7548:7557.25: 0.1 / 16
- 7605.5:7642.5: 2.0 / 14.9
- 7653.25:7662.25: 0.1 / 15.3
